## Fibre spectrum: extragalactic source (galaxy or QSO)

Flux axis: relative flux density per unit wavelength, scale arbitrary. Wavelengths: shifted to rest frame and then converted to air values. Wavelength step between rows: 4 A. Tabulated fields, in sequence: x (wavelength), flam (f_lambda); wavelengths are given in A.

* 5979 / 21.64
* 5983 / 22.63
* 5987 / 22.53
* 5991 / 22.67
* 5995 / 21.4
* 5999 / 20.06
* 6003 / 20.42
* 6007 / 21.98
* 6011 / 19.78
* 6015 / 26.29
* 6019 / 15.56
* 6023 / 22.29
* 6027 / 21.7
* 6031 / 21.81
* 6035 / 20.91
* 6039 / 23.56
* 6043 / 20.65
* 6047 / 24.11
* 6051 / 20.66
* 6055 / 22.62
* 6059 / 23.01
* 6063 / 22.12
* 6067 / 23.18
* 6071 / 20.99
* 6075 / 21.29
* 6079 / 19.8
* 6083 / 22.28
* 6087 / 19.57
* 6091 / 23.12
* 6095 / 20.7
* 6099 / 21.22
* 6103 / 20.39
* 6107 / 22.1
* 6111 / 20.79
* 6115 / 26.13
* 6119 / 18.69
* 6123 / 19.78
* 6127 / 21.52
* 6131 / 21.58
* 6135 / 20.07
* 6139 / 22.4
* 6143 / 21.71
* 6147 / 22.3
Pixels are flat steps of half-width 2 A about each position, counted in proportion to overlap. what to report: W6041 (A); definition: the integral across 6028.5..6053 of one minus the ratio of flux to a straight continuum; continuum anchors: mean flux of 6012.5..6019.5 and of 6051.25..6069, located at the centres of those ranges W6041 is 0.38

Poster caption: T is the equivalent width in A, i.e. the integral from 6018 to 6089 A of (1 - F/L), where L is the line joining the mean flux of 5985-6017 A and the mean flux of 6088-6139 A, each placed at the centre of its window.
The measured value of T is 0.34 A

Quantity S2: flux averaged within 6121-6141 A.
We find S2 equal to 21.1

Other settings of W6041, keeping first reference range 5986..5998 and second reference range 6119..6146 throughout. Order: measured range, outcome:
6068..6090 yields 0.4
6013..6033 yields 0.2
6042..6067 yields -0.9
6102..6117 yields -0.9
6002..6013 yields 0.6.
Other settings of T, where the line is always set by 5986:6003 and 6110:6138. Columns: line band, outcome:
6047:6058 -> -0.4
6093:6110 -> 0.2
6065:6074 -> -0.3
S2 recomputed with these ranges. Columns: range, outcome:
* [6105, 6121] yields 21.9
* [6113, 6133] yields 21.5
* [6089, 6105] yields 21.4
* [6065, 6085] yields 21.5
